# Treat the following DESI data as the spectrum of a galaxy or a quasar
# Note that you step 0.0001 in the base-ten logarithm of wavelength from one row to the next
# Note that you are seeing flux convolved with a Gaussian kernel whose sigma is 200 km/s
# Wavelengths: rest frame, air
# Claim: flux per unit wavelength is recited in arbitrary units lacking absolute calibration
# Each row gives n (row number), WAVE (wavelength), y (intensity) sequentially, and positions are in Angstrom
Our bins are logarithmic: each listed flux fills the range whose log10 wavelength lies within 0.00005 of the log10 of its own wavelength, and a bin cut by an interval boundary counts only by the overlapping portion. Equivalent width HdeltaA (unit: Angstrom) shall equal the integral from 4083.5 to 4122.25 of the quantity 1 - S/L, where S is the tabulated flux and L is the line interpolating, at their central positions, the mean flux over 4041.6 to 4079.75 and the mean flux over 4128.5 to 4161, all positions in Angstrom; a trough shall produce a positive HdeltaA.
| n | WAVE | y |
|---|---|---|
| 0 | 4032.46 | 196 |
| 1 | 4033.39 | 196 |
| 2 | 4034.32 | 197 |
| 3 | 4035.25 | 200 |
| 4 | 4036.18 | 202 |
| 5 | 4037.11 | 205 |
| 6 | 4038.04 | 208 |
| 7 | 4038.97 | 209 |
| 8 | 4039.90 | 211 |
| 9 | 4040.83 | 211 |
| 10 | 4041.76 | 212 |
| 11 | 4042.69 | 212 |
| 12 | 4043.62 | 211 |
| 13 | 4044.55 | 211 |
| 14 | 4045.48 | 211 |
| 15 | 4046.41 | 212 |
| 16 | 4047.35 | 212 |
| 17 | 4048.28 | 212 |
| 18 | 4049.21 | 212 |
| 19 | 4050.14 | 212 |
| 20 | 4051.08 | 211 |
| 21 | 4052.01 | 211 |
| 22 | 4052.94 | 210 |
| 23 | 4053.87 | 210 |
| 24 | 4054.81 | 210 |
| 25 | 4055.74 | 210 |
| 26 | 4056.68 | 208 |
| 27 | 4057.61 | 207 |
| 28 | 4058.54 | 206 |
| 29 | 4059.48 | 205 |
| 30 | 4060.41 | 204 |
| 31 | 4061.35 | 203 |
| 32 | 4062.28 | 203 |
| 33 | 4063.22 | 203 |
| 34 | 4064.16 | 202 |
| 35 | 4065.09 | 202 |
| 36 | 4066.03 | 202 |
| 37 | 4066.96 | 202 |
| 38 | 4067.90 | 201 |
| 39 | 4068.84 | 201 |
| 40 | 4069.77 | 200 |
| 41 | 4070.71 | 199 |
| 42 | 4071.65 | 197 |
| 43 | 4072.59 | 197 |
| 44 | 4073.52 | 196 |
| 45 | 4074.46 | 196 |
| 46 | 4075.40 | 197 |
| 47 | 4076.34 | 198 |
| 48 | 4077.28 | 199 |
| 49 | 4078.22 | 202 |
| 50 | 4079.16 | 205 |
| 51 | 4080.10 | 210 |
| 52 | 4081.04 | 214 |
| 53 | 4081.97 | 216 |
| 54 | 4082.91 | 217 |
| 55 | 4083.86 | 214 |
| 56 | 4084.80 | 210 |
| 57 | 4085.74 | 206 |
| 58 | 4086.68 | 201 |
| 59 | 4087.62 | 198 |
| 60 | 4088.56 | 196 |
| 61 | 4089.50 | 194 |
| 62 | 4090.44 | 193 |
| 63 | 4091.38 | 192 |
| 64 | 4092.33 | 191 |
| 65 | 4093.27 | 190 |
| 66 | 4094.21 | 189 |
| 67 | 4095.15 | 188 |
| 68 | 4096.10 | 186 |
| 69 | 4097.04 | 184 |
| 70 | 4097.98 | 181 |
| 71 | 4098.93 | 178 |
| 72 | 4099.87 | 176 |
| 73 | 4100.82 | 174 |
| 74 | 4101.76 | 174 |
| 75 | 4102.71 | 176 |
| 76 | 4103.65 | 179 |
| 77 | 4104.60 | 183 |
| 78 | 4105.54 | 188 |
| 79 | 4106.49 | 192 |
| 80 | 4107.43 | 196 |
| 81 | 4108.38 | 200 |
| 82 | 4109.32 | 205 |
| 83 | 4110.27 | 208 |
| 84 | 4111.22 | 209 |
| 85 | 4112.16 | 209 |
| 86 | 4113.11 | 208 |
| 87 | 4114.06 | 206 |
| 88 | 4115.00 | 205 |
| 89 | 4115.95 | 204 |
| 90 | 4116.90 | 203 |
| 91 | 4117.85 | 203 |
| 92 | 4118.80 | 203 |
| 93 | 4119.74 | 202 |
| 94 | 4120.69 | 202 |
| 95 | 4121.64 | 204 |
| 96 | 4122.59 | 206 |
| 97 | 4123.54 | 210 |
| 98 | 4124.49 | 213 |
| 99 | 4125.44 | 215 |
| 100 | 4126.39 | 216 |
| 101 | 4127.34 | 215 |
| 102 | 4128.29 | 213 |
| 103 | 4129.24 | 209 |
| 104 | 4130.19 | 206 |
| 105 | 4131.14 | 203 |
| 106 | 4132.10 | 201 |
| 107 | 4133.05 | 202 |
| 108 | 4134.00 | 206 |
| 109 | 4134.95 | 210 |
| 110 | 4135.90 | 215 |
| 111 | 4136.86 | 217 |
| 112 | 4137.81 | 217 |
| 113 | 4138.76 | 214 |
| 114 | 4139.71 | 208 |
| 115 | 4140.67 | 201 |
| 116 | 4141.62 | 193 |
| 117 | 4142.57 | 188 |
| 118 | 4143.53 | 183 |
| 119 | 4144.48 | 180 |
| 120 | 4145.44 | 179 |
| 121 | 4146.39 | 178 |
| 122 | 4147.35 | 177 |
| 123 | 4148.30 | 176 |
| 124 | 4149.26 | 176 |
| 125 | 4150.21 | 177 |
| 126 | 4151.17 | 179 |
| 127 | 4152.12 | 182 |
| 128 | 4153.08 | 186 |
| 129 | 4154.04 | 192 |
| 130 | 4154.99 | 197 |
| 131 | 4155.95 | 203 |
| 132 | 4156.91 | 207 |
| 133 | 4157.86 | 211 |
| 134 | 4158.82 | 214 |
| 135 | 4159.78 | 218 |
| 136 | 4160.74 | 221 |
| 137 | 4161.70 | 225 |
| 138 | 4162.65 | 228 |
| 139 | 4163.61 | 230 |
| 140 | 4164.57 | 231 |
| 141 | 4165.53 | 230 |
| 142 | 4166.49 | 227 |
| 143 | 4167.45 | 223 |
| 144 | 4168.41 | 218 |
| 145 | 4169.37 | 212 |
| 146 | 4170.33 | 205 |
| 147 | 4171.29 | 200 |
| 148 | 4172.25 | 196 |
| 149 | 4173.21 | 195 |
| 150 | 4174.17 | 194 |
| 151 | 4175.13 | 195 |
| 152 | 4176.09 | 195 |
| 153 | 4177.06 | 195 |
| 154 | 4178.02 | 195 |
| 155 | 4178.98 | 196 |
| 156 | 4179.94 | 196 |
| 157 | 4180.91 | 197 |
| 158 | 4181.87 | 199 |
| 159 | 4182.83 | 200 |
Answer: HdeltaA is 1.2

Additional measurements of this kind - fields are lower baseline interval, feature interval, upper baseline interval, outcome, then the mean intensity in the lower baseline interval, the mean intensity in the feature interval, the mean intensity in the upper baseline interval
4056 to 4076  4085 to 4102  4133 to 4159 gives 0.88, 202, 189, 195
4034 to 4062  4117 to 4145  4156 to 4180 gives 0.61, 209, 205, 210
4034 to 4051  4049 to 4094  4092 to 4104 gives -1.96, 209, 203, 182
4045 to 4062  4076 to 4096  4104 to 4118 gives 0.37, 209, 201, 201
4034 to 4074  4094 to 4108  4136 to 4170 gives 1.48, 206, 183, 203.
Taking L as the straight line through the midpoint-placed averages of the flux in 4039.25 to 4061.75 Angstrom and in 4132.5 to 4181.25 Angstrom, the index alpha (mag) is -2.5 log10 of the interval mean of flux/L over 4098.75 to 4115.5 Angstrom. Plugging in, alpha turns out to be 0.07 mag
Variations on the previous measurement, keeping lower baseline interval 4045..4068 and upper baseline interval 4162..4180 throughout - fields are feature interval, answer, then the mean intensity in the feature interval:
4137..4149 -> 0.09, 192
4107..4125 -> 0.02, 205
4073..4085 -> 0.01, 206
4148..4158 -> 0.11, 189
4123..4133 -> -0.01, 210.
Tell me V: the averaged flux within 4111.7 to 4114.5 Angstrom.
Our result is 207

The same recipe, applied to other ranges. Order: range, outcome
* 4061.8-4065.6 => 202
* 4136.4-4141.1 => 212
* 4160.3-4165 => 227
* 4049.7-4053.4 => 211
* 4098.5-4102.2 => 176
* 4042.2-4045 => 212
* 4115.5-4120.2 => 203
